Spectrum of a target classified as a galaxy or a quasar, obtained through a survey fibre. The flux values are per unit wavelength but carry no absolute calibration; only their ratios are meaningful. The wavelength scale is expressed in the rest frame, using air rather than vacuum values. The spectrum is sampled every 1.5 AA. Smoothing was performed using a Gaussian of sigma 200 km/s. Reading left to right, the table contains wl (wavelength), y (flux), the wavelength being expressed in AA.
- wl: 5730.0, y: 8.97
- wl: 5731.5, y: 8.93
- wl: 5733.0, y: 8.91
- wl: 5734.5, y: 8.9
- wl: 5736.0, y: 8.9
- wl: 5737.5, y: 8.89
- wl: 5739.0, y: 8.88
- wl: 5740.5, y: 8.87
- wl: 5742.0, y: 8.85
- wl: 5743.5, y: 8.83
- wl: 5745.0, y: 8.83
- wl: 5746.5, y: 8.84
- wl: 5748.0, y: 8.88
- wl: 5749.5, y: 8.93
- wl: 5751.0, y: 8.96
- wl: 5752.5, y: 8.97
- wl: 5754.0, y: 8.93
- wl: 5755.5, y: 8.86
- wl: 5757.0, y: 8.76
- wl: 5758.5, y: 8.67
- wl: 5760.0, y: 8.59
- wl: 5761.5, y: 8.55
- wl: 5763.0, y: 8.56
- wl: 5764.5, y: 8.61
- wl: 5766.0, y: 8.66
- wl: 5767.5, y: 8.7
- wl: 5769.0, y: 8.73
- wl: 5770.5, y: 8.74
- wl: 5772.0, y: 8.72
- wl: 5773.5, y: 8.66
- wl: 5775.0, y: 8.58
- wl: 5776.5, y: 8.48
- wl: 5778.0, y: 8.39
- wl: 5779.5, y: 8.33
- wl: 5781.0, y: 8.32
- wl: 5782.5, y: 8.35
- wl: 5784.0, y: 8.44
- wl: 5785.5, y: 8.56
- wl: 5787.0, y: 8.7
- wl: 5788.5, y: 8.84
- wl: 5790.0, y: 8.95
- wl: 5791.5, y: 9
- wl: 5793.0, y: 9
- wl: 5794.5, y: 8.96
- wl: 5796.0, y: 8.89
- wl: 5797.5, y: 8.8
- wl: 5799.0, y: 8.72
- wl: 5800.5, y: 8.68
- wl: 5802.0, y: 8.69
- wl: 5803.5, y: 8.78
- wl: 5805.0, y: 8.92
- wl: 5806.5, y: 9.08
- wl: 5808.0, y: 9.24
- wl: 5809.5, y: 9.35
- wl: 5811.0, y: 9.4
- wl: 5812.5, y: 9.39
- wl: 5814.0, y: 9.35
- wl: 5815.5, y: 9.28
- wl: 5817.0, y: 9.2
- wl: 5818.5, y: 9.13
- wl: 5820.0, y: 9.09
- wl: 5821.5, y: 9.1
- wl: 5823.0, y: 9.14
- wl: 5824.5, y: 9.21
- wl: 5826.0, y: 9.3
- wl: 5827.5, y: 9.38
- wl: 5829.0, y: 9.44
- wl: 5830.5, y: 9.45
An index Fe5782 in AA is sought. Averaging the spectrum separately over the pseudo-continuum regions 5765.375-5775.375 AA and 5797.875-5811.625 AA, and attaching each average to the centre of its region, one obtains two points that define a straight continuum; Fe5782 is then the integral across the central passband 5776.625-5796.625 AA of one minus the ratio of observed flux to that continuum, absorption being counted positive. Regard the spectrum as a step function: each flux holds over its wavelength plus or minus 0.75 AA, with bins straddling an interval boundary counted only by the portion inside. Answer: 0.4 AA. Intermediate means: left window 8.69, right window 8.98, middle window 8.66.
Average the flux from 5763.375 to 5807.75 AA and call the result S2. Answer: 8.7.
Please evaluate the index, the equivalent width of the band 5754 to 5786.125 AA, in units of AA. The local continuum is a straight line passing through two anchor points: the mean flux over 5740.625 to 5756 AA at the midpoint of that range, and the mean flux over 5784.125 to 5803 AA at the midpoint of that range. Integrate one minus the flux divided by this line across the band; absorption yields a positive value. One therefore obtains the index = 0.93 AA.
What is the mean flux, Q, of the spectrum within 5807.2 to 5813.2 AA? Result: 9.34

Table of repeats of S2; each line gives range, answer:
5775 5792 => 8.57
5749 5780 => 8.69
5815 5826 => 9.17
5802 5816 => 9.17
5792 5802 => 8.83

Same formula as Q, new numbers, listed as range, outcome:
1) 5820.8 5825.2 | 9.15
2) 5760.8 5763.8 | 8.56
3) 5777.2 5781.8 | 8.35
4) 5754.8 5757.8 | 8.81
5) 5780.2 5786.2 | 8.42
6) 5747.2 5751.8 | 8.92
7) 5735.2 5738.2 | 8.9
